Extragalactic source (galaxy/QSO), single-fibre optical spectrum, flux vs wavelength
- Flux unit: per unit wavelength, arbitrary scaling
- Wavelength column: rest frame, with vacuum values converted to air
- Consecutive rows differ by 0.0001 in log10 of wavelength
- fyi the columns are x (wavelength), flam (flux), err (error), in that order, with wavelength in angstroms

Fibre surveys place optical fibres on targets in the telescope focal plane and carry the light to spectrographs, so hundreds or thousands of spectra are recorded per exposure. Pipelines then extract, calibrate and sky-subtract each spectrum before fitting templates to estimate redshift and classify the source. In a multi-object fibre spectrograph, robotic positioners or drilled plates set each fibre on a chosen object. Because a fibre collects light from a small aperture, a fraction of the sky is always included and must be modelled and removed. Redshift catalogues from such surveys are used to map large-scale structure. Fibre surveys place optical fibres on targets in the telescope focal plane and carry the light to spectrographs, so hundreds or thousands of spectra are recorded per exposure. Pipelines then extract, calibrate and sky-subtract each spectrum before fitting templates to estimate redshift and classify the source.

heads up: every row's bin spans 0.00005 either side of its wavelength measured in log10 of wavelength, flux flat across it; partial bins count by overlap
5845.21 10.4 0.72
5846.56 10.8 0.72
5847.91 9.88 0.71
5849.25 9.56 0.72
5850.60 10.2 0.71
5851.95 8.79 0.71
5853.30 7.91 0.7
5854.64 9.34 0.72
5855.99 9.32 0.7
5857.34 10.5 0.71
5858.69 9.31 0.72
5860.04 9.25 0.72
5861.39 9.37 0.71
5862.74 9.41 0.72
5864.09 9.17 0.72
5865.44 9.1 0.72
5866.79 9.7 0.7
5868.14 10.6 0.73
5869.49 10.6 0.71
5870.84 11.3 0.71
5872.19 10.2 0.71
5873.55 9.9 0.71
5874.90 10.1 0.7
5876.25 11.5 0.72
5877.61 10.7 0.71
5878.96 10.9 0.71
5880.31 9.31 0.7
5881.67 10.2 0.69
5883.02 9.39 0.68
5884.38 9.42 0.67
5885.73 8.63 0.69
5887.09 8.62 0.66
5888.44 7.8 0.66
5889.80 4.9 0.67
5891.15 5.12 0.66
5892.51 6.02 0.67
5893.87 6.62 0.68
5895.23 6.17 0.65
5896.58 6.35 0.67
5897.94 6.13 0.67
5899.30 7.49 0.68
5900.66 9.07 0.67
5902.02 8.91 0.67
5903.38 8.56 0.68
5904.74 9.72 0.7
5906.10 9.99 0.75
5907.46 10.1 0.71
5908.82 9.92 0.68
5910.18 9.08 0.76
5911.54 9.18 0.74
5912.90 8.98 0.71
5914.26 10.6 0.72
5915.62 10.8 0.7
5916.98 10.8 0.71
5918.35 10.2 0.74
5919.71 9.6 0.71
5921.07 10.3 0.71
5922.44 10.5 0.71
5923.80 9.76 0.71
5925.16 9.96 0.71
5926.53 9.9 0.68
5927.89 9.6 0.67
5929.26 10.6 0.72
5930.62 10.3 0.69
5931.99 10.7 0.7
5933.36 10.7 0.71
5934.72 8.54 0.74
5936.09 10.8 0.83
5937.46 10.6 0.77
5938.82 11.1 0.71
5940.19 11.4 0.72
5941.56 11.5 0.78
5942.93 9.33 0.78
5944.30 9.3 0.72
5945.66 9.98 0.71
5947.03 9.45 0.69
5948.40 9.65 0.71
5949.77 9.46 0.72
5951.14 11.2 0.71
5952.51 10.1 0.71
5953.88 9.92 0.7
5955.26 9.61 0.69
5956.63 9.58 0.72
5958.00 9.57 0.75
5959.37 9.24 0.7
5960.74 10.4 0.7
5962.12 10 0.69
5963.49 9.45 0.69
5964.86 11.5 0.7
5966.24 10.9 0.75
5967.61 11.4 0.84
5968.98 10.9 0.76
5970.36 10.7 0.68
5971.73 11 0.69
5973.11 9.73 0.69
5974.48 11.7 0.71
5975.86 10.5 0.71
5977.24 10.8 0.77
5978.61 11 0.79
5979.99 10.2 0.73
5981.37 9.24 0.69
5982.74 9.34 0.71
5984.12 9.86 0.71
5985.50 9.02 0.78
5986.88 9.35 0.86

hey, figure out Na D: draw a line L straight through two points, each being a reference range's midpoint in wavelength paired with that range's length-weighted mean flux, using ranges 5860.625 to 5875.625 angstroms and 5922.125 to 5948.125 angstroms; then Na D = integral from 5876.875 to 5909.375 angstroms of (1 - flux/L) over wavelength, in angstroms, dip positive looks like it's 5.5 angstroms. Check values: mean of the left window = 9.95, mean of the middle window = 8.33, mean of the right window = 10.2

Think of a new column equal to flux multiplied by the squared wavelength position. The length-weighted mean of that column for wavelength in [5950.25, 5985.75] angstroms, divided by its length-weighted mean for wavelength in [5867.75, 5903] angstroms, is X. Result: 1.22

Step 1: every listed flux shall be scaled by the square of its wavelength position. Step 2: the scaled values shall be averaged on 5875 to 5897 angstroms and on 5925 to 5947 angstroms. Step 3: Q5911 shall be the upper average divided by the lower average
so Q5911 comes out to 1.3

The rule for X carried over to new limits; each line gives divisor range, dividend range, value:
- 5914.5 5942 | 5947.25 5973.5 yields 1.00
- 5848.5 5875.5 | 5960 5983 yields 1.13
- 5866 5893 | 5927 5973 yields 1.13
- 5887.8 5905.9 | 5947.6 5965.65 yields 1.41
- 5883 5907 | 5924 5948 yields 1.35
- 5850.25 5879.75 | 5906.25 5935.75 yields 1.03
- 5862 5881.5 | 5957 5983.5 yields 1.06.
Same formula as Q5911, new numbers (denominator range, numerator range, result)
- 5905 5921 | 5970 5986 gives 1.05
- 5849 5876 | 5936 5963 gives 1.07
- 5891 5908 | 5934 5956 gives 1.32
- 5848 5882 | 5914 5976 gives 1.07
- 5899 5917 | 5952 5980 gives 1.11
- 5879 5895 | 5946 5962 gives 1.28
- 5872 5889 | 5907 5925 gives 1.04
